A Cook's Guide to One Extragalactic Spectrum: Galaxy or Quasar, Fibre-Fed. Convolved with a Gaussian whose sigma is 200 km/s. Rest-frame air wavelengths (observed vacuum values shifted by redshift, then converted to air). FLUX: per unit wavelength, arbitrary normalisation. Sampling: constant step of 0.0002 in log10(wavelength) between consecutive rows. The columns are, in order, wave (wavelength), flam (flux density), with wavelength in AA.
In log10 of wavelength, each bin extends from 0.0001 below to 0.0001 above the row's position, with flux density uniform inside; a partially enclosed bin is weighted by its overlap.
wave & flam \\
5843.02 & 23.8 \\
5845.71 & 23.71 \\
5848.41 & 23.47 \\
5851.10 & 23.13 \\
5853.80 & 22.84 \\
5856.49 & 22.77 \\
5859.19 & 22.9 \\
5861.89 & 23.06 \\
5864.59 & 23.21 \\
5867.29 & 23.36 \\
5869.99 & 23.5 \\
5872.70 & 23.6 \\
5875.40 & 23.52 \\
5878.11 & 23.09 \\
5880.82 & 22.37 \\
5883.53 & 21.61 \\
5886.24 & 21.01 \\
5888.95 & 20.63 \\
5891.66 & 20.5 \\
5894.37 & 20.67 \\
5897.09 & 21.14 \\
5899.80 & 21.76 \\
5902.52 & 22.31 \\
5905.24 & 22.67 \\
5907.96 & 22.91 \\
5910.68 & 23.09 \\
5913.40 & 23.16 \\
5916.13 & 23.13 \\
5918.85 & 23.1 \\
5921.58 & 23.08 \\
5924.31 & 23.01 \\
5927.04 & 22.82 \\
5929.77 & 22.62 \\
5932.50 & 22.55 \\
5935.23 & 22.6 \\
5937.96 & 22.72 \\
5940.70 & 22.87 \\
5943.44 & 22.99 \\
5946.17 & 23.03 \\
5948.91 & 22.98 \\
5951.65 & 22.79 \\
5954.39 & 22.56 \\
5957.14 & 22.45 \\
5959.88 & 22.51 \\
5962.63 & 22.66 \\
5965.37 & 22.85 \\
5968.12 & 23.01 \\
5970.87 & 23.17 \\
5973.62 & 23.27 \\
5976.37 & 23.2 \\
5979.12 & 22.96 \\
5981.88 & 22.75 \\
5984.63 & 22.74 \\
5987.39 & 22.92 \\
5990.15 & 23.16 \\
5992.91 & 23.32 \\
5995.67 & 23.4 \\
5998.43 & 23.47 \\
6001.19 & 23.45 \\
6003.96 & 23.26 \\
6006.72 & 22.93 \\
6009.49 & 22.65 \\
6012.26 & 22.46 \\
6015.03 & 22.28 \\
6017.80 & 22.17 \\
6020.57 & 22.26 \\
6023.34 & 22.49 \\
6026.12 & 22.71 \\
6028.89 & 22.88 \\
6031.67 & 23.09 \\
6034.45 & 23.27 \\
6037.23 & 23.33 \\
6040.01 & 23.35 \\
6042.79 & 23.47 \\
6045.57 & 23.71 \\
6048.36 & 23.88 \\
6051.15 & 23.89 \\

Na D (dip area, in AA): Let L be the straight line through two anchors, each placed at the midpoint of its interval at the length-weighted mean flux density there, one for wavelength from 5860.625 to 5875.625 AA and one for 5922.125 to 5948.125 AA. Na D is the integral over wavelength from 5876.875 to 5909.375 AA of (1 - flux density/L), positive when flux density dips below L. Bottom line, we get 2.0 AA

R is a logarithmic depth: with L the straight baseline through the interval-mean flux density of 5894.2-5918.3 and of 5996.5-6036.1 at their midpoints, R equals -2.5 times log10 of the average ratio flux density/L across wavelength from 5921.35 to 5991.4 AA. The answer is -0.01 mag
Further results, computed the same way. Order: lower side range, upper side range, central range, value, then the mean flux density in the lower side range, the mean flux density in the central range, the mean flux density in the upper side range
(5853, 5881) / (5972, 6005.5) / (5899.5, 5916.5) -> 0.02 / 23.1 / 22.7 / 23.2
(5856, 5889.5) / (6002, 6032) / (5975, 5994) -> -0.02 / 22.7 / 23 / 22.7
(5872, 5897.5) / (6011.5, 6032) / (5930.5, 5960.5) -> -0.03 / 21.8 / 22.7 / 22.5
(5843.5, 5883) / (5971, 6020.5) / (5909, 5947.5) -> 0.01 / 23.2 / 22.9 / 23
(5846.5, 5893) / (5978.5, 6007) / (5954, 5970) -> 0.02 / 22.6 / 22.7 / 23.1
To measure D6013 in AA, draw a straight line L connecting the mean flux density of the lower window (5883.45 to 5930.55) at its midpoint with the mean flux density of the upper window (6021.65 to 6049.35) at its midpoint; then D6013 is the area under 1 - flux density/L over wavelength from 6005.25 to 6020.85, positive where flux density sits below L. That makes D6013 0.4 AA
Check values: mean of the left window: 22.2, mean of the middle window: 22.5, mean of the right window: 23.2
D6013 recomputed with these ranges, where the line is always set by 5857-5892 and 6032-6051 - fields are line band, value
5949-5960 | 0.2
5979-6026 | 0.8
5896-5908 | 0.3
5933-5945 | 0.1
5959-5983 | 0.2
